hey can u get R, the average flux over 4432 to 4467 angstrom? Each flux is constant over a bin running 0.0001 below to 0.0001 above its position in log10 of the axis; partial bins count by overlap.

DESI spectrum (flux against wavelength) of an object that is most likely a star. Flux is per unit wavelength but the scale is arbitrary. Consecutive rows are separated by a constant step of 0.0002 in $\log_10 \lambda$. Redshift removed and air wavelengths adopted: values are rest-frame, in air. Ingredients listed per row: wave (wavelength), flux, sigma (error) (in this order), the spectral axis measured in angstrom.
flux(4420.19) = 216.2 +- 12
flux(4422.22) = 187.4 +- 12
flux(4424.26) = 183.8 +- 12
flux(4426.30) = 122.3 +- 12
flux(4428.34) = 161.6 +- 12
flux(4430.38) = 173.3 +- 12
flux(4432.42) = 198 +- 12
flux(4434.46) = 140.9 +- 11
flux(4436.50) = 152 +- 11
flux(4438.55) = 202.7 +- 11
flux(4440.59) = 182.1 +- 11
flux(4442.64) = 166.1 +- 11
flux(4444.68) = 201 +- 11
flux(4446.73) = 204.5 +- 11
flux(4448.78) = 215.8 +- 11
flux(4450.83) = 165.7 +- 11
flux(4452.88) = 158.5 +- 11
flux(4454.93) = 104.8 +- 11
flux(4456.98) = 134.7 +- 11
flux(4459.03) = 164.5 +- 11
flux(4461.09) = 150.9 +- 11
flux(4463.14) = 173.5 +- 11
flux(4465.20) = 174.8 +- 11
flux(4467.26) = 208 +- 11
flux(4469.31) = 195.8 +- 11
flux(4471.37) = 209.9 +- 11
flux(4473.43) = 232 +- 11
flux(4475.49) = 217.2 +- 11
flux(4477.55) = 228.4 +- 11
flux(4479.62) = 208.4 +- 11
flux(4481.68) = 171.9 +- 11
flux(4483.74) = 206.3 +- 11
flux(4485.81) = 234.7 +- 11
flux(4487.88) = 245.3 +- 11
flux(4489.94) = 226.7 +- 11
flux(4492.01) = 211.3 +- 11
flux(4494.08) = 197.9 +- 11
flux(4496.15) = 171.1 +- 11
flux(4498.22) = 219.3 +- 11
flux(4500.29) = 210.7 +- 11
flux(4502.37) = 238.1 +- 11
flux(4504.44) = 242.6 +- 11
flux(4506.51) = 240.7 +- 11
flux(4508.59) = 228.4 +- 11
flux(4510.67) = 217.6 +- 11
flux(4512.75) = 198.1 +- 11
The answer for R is 170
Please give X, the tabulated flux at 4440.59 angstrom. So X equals 182.1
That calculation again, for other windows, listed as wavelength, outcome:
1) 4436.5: 152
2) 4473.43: 232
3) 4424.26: 183.8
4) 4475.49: 217.2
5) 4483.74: 206.3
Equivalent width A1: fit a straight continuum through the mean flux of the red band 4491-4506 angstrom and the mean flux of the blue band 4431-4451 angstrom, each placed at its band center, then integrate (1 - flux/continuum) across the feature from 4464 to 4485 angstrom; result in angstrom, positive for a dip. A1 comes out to -0.4 angstrom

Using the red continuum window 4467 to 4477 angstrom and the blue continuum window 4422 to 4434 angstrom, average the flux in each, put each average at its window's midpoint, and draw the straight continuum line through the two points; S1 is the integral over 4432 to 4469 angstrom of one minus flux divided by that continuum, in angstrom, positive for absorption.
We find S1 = 3.6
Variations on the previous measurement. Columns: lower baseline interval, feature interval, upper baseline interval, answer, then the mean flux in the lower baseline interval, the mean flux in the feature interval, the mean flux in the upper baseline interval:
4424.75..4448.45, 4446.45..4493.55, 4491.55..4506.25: 0.8 angstrom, 175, 193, 215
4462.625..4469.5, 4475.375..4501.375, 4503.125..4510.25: 0.3 angstrom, 188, 211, 236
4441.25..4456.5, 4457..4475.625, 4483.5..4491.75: 1.0 angstrom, 173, 188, 229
